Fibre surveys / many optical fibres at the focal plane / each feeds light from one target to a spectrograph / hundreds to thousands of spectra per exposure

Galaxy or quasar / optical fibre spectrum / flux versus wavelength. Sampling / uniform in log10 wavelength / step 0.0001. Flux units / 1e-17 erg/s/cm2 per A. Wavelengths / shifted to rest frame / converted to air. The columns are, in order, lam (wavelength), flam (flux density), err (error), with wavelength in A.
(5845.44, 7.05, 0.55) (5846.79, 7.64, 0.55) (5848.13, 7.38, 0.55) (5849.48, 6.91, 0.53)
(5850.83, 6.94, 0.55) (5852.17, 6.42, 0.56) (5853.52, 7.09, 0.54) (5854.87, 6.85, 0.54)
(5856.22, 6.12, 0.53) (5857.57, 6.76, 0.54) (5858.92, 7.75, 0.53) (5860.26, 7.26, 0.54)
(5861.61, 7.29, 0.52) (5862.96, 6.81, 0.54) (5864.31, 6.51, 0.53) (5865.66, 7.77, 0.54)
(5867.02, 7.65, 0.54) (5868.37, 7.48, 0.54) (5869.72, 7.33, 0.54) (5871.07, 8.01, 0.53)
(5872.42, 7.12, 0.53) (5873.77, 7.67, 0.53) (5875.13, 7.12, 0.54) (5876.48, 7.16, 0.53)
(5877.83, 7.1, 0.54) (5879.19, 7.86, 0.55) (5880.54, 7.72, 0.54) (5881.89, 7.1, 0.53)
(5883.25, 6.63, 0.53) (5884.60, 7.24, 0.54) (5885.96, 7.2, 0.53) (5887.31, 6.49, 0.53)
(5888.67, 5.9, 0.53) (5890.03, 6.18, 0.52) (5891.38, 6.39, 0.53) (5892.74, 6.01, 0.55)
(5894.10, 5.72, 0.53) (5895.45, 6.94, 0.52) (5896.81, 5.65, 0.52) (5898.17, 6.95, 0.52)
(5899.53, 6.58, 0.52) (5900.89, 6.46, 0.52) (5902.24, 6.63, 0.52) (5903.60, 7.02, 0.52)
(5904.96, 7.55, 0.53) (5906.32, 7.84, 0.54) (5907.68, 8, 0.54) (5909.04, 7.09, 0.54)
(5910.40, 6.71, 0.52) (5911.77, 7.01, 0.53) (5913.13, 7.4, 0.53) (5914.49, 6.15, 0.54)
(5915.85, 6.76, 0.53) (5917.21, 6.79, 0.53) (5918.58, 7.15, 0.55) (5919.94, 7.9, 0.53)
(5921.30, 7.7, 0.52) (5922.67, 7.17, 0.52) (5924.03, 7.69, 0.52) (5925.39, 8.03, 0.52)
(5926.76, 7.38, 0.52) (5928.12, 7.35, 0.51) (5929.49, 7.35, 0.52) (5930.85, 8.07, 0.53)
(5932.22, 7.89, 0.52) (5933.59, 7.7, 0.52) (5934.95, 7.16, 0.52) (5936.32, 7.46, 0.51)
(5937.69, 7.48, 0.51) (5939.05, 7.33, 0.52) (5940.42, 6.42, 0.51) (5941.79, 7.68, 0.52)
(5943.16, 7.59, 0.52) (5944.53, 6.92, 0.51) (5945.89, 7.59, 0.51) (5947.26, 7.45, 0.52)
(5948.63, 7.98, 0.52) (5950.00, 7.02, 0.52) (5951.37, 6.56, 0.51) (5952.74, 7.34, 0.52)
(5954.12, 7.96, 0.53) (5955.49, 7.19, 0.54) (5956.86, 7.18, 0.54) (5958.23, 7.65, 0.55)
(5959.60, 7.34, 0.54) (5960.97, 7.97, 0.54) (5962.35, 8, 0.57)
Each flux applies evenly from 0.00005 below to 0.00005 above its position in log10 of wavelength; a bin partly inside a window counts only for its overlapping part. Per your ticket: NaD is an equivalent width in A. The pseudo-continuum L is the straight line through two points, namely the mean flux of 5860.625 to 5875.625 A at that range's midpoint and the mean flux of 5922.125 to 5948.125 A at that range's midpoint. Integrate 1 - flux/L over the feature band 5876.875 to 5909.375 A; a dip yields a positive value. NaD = 2.4 A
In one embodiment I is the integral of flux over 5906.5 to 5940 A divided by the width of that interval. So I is 7.36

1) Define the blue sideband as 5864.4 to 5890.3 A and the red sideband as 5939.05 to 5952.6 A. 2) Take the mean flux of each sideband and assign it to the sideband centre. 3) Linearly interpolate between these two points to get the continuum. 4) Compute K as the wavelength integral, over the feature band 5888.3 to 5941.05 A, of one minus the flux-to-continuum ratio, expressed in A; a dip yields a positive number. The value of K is 1.2 A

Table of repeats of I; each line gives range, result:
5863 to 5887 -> 7.31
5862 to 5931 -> 7.08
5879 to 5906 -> 6.71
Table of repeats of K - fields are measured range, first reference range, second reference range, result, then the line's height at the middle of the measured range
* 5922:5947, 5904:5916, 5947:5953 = -0.81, 7.22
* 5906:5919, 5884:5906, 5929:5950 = -0.28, 6.92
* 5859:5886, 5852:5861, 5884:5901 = -2.46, 6.7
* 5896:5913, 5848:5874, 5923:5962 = 0.79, 7.31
